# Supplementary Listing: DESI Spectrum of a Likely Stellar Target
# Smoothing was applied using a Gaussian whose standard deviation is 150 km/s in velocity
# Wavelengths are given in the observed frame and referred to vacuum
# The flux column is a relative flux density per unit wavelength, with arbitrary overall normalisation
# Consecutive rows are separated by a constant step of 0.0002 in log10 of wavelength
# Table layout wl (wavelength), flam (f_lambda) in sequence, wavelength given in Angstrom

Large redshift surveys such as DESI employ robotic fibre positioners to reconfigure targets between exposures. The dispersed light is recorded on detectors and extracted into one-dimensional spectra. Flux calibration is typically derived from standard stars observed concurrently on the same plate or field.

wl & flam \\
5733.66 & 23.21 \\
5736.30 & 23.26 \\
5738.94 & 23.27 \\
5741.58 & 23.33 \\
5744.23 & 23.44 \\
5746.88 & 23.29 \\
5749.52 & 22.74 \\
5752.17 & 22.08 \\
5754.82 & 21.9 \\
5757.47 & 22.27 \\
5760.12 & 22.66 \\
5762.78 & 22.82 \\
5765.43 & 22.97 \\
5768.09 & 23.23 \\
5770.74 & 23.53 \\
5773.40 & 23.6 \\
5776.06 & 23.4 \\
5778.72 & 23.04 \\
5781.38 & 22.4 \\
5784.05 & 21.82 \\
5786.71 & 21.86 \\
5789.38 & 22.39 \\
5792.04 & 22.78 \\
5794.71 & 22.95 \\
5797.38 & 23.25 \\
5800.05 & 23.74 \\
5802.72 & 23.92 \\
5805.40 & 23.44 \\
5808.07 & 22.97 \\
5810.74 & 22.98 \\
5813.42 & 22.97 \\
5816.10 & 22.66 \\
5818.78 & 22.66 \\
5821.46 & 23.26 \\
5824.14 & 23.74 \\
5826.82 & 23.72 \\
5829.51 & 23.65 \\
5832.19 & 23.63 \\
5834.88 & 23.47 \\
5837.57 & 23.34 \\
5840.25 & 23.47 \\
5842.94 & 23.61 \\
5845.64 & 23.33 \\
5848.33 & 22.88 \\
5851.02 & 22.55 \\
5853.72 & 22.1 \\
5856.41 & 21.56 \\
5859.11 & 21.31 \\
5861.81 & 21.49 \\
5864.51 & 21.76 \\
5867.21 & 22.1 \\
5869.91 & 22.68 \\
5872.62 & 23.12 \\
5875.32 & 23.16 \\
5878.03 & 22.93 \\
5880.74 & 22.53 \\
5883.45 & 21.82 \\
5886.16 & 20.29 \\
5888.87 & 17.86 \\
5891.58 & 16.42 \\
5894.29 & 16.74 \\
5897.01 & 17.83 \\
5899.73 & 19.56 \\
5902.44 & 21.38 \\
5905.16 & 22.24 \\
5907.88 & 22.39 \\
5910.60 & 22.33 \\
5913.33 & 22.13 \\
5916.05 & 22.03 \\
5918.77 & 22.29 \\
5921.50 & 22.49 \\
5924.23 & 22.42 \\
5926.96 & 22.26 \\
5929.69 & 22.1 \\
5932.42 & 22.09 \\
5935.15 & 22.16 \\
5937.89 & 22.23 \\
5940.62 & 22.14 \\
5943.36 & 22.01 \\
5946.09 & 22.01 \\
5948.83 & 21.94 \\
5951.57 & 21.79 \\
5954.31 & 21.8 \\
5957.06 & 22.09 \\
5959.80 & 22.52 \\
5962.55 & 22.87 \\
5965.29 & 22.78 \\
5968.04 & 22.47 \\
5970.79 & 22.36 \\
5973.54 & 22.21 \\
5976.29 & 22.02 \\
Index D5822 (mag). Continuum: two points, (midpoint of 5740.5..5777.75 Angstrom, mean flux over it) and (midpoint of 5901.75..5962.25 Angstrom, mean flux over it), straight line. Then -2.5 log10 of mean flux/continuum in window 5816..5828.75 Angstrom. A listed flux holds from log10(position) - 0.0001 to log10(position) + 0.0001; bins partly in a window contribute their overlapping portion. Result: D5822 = -0.030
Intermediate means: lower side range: 22.9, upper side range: 22.1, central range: 23.3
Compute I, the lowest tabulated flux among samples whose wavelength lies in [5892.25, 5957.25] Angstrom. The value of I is 16.74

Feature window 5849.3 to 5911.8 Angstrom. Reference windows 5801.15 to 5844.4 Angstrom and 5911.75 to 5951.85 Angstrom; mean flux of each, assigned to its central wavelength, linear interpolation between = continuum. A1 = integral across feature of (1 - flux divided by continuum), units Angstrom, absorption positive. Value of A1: 4.3 Angstrom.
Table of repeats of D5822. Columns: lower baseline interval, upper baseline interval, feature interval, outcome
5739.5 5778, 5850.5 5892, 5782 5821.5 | -0.02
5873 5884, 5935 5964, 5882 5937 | 0.07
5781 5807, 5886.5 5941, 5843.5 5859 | -0.02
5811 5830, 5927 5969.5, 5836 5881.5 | 0.01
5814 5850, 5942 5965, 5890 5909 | 0.17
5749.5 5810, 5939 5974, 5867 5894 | 0.07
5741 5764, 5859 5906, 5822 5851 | -0.09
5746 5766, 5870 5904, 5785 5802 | -0.04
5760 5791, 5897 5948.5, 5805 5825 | -0.02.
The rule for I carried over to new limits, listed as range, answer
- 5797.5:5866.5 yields 21.31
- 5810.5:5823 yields 22.66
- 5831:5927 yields 16.42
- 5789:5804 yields 22.39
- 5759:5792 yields 21.82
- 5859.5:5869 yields 21.49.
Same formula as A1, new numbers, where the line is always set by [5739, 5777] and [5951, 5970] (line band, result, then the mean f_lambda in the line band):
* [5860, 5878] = 0.2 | 22.4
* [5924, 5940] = 0.2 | 22.2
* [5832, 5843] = -0.4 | 23.5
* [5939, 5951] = 0.2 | 22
